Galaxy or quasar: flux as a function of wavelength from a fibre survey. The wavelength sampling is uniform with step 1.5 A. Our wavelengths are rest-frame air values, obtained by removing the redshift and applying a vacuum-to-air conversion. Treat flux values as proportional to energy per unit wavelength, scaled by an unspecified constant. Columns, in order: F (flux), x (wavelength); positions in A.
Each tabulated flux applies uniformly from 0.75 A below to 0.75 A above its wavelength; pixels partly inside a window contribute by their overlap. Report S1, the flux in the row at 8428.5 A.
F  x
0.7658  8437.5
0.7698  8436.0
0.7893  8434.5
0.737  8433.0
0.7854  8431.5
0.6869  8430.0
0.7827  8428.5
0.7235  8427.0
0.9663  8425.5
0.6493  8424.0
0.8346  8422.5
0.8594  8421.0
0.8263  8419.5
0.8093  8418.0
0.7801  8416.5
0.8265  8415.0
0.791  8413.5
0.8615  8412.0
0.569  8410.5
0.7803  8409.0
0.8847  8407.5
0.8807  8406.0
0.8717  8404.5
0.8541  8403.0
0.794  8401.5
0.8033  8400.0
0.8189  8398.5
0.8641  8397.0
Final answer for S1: 0.7827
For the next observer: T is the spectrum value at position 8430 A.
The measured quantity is 0.6869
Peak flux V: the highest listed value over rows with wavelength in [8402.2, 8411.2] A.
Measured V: 0.8847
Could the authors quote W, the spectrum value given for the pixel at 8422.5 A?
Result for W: 0.8346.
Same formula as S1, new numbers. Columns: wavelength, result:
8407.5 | 0.8847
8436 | 0.7698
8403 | 0.8541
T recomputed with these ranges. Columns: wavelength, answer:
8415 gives 0.8265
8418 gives 0.8093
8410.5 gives 0.569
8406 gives 0.8807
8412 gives 0.8615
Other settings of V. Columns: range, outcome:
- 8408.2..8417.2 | 0.8615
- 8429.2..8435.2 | 0.7893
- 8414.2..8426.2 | 0.9663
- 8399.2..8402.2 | 0.8033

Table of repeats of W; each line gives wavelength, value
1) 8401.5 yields 0.794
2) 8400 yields 0.8033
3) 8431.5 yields 0.7854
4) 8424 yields 0.6493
